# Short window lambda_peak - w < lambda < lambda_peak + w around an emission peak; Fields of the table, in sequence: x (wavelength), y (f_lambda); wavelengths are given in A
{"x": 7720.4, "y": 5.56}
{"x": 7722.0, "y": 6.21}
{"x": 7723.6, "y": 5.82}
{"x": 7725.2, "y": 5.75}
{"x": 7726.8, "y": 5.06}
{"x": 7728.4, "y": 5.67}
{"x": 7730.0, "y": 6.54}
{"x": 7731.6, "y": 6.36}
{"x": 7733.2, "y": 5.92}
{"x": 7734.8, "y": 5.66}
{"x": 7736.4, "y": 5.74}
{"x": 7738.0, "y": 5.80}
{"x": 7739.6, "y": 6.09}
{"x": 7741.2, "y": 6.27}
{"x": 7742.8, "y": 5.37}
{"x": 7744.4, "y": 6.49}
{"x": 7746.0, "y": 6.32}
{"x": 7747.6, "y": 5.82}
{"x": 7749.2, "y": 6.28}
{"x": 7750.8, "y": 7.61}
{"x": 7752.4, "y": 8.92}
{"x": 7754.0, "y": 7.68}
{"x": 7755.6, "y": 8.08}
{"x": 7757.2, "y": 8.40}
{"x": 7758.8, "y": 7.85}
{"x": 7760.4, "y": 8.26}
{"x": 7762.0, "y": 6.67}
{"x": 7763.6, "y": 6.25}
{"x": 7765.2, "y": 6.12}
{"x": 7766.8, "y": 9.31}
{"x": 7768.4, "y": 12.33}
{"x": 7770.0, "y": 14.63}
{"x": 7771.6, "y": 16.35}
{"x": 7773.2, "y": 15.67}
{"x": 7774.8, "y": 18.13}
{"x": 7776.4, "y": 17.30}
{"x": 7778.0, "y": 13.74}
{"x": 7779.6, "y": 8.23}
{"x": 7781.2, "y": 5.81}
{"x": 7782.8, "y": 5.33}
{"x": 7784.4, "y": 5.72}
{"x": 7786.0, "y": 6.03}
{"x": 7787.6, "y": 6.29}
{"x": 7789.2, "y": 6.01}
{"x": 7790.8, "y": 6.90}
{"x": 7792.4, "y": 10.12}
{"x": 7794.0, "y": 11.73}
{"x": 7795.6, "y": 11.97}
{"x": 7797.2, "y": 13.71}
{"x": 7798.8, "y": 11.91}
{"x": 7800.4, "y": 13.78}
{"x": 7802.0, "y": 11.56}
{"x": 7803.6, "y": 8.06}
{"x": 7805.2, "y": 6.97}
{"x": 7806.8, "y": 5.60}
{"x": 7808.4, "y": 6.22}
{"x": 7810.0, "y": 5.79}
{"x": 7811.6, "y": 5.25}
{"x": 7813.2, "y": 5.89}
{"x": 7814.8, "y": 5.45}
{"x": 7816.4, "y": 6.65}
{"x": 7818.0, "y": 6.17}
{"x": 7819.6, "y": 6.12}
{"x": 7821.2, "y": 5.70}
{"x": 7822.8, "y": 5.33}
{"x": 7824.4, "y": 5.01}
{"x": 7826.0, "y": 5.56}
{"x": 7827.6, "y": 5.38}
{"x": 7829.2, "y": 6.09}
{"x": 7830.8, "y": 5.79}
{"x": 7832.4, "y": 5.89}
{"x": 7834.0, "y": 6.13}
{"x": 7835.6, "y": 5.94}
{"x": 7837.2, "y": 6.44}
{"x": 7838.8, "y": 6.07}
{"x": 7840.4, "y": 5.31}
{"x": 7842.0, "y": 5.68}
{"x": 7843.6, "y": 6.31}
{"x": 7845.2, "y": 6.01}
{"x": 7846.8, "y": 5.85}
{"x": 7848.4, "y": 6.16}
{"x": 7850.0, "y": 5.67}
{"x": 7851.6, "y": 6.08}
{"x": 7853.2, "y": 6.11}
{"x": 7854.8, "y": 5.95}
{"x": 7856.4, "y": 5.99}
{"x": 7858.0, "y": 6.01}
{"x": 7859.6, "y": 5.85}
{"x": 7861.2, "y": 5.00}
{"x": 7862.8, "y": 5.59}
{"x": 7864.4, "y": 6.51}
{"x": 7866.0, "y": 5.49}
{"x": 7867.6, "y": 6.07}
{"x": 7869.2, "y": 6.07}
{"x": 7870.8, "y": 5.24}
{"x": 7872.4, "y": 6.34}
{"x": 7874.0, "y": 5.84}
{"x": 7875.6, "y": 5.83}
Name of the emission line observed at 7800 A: [N II] 6583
